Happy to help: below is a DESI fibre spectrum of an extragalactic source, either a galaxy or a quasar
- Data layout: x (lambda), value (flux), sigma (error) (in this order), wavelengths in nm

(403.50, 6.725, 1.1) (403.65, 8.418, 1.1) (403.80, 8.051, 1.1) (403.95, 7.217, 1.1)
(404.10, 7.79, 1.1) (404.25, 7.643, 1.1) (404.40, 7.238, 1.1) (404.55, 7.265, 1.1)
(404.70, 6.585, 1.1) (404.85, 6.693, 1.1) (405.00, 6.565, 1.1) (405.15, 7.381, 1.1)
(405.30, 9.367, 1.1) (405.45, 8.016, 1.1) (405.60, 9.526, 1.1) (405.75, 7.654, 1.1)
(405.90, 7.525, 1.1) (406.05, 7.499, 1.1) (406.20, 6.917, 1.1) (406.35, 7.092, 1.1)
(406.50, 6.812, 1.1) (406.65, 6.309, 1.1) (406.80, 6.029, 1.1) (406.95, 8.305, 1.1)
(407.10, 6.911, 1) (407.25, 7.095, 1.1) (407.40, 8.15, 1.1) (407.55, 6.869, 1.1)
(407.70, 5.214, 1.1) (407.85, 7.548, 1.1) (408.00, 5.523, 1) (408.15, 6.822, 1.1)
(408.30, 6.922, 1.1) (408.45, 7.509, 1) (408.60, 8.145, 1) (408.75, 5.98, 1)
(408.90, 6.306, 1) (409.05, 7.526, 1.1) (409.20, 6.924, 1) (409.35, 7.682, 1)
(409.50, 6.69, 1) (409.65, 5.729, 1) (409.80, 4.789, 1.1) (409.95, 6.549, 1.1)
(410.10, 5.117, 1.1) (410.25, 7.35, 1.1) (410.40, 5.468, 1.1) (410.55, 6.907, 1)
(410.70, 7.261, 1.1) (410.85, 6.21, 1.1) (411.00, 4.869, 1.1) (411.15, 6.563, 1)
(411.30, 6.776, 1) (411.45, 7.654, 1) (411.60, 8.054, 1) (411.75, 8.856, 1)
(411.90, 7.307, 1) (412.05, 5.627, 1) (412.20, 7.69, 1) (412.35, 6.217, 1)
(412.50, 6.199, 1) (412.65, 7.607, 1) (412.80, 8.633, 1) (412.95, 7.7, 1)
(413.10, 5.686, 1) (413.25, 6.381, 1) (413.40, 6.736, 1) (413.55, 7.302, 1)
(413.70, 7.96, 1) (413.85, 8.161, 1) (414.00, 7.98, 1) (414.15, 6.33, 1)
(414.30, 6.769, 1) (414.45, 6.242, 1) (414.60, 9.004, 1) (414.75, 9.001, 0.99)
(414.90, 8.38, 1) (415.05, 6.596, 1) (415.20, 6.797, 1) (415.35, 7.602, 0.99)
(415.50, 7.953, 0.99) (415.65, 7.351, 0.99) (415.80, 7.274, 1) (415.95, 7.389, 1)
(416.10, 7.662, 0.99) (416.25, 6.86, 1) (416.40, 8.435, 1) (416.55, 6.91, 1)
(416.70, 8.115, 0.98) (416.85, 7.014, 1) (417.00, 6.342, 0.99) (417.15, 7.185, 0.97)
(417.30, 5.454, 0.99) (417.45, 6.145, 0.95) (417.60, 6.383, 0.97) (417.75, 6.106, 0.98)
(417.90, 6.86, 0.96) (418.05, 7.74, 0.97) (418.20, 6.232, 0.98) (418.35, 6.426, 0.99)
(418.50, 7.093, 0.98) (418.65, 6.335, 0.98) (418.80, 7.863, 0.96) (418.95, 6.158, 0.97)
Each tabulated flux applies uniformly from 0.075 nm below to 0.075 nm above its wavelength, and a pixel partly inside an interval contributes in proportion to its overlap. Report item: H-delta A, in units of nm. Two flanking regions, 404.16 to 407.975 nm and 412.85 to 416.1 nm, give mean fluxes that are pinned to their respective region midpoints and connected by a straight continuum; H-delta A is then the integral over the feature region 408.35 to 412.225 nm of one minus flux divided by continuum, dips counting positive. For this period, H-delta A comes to 0.31 nm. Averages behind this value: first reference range 7.27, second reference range 7.38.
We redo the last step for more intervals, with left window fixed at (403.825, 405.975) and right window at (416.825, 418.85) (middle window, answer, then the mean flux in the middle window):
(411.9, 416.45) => -0.268 nm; 7.31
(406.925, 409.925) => 0.223 nm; 6.8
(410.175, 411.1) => 0.107 nm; 6.35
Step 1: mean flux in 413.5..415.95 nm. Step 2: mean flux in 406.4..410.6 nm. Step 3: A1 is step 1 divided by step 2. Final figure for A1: 1.13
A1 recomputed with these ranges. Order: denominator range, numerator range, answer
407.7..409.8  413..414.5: 1.04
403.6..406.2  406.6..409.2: 0.90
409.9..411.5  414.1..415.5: 1.16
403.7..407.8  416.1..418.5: 0.93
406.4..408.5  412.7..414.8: 1.08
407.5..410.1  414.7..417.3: 1.12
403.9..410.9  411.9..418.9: 1.02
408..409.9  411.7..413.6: 1.05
